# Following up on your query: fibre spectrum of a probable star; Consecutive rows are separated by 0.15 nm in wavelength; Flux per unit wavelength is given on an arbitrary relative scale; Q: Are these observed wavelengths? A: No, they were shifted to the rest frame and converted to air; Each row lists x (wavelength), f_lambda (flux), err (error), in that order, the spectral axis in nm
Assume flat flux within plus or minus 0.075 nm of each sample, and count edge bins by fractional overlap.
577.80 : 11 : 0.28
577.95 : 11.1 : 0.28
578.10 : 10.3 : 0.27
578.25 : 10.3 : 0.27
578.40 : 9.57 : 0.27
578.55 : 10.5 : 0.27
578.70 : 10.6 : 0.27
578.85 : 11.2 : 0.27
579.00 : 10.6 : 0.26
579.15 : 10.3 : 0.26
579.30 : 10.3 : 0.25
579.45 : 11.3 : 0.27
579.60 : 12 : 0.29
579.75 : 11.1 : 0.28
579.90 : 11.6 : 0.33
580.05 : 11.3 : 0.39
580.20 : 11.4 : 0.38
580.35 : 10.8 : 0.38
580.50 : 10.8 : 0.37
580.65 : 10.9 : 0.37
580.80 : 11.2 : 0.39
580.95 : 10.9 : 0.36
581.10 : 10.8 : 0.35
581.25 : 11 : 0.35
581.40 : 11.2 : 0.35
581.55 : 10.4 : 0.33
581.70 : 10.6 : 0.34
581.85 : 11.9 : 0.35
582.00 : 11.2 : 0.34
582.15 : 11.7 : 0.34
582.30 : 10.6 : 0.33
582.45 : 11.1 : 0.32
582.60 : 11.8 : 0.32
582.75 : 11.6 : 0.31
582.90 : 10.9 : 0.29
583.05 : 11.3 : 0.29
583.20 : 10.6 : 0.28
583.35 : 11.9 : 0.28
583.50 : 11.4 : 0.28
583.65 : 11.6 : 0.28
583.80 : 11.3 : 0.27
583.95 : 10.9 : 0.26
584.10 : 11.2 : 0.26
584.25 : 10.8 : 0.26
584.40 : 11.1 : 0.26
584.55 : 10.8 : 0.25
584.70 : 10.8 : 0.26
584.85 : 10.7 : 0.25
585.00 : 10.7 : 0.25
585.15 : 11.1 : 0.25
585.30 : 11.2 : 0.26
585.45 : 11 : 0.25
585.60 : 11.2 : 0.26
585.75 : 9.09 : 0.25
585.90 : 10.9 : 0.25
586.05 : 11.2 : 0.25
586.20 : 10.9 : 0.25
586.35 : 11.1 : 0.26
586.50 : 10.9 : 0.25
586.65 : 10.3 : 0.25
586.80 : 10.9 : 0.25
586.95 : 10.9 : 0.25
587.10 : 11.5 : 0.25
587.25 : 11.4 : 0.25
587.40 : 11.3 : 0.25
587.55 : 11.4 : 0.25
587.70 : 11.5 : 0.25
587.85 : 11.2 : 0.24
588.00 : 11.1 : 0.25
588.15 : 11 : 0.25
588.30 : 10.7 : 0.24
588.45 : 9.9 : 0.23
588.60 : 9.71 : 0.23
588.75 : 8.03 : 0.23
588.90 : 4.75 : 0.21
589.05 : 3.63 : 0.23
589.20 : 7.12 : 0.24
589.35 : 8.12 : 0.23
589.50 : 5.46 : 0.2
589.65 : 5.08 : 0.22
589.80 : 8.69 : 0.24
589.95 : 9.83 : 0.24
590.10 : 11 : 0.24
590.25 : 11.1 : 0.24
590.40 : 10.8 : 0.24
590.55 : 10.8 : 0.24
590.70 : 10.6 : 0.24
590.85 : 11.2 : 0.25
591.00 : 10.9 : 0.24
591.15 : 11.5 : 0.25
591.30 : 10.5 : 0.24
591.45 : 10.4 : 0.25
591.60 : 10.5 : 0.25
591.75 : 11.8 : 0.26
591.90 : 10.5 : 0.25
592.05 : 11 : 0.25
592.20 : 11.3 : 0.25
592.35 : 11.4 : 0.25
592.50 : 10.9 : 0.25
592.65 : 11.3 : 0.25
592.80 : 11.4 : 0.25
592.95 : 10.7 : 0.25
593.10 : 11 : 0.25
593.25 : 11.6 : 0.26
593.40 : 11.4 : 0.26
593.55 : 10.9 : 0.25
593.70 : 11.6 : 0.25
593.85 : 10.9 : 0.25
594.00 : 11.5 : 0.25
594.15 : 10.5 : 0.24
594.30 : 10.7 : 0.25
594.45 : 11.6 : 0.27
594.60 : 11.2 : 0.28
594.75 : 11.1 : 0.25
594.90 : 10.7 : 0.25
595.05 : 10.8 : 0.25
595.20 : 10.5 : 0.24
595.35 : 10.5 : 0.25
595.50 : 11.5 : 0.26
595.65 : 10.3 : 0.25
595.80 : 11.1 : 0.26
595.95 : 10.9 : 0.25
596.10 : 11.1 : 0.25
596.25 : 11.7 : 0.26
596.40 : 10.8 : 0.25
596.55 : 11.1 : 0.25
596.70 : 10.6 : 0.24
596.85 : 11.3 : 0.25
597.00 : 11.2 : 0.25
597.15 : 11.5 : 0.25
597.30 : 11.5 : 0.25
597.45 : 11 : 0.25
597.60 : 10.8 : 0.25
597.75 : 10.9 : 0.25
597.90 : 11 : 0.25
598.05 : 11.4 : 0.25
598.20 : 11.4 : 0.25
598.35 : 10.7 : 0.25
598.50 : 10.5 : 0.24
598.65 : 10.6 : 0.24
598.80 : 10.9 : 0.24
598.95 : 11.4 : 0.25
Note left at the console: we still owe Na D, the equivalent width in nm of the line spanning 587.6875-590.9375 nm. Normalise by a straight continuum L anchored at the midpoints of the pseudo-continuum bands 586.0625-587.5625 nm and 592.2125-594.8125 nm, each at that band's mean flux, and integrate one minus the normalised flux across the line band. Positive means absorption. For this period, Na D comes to 0.58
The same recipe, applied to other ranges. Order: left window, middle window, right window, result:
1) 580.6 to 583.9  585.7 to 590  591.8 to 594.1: 0.614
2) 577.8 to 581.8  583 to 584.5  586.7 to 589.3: -0.127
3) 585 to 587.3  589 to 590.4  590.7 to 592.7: 0.376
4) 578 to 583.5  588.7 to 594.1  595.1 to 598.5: 0.502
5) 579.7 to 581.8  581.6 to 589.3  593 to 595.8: 0.283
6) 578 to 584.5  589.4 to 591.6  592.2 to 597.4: 0.242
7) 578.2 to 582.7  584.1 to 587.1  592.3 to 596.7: 0.042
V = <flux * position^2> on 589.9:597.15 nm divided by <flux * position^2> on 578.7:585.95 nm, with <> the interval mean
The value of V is 1.04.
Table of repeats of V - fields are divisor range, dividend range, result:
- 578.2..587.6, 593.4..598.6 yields 1.05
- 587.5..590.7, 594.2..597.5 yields 1.24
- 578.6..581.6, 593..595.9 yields 1.05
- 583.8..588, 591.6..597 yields 1.04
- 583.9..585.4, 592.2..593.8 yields 1.06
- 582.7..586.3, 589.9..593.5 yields 1.02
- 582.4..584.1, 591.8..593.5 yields 1.02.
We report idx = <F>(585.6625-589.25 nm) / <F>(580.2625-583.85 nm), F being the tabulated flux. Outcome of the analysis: 0.9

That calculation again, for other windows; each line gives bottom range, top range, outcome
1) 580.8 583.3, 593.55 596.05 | 0.99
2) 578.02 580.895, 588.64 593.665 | 0.91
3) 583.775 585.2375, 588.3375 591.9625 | 0.85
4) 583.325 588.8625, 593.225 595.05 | 1.03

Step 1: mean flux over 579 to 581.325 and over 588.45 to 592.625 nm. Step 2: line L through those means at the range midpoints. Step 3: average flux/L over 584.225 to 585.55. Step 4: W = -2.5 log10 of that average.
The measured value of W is -0.06 mag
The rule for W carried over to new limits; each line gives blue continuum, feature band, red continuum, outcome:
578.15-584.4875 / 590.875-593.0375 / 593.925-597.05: 0.00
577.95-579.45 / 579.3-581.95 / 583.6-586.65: -0.05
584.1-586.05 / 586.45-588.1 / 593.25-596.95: -0.03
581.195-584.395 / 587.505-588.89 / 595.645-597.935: 0.09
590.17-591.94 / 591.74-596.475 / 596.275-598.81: -0.01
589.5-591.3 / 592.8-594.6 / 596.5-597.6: -0.06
